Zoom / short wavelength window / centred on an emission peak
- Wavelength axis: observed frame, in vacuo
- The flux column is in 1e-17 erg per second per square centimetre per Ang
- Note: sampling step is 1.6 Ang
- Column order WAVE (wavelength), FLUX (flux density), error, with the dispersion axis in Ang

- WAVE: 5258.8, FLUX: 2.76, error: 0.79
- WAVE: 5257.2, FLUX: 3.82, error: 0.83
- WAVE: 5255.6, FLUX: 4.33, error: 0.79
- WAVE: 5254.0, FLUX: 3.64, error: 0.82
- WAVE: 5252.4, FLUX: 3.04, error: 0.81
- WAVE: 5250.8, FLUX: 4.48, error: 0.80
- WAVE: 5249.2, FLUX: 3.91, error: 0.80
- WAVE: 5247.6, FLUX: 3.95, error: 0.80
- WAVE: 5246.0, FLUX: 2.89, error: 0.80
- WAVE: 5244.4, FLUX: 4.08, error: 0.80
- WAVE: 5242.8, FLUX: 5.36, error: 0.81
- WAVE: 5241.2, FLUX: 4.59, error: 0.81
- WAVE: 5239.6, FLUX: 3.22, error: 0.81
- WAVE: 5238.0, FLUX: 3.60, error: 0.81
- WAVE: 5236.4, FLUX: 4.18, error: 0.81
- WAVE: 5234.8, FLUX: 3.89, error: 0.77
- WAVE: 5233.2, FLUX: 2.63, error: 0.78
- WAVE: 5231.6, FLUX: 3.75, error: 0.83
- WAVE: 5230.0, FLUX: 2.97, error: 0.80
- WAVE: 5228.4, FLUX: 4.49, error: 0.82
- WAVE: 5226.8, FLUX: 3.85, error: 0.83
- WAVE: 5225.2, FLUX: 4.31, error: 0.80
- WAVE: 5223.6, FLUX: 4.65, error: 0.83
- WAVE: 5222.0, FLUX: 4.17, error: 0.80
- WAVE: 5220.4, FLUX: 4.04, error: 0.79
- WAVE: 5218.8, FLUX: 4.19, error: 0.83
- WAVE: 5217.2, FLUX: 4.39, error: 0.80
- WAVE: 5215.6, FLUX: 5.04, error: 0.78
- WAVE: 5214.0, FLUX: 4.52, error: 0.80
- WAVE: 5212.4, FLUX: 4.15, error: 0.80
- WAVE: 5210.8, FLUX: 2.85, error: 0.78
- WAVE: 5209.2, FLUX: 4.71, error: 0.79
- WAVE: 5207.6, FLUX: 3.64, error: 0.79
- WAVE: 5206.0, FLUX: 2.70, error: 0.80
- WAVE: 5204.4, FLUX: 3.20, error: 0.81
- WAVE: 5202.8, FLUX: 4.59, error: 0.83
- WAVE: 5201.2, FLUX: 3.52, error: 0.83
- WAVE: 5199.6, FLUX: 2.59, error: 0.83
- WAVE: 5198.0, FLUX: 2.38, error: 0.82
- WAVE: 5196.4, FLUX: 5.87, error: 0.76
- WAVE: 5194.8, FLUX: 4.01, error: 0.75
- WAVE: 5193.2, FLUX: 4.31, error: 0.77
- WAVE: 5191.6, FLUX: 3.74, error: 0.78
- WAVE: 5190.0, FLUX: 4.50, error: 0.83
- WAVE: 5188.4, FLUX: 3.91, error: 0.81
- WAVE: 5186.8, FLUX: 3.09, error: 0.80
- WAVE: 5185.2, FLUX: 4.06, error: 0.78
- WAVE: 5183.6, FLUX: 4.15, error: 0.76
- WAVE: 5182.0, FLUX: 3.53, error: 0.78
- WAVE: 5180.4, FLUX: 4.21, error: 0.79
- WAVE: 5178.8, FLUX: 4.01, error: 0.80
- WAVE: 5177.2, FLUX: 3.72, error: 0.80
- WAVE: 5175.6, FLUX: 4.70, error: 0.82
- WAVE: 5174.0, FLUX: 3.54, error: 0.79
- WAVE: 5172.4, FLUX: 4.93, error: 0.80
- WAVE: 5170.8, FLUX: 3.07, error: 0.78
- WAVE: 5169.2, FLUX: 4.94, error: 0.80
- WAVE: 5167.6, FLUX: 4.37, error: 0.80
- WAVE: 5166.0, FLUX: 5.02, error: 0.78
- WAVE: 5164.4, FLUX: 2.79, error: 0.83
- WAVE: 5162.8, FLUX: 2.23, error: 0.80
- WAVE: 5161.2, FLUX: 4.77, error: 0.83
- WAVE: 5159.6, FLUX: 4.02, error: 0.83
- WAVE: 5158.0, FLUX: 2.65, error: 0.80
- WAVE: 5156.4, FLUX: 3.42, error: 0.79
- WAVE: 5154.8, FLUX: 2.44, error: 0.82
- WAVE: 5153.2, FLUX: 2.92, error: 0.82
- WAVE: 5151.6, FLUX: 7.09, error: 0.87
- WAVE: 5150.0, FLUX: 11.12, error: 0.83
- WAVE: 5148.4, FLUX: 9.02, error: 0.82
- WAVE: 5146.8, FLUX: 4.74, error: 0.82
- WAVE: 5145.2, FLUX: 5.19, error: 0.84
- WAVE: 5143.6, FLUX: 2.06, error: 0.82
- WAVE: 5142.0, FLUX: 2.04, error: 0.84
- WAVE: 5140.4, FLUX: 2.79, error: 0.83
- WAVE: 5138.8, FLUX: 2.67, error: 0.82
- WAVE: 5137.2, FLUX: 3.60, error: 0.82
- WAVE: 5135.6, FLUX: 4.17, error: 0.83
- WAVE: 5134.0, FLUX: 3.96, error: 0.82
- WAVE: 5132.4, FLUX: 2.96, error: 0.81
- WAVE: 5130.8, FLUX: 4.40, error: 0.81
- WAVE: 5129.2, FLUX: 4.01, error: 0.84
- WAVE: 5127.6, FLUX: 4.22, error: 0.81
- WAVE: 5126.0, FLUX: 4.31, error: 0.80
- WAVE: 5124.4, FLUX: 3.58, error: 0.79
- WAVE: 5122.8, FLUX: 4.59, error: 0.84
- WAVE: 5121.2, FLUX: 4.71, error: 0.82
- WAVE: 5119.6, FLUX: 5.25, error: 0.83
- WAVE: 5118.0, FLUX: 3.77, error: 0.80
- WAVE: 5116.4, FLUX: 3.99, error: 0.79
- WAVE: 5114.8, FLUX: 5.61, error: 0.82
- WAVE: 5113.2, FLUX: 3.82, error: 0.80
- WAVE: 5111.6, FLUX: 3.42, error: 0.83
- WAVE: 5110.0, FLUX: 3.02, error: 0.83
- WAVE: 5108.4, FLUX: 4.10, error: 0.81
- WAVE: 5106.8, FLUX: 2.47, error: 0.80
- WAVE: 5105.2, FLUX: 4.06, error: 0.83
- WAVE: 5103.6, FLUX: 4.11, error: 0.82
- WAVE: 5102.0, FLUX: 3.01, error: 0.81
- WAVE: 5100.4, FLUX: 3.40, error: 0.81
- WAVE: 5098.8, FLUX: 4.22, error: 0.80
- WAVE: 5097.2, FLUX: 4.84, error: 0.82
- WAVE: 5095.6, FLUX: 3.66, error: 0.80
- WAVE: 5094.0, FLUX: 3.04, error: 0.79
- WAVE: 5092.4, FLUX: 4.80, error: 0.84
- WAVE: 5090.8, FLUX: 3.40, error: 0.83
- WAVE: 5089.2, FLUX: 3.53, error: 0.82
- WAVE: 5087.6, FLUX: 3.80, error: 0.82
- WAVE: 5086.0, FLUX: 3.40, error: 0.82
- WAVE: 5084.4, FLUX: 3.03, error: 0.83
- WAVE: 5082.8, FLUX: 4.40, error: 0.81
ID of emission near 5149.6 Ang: H-gamma 4340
